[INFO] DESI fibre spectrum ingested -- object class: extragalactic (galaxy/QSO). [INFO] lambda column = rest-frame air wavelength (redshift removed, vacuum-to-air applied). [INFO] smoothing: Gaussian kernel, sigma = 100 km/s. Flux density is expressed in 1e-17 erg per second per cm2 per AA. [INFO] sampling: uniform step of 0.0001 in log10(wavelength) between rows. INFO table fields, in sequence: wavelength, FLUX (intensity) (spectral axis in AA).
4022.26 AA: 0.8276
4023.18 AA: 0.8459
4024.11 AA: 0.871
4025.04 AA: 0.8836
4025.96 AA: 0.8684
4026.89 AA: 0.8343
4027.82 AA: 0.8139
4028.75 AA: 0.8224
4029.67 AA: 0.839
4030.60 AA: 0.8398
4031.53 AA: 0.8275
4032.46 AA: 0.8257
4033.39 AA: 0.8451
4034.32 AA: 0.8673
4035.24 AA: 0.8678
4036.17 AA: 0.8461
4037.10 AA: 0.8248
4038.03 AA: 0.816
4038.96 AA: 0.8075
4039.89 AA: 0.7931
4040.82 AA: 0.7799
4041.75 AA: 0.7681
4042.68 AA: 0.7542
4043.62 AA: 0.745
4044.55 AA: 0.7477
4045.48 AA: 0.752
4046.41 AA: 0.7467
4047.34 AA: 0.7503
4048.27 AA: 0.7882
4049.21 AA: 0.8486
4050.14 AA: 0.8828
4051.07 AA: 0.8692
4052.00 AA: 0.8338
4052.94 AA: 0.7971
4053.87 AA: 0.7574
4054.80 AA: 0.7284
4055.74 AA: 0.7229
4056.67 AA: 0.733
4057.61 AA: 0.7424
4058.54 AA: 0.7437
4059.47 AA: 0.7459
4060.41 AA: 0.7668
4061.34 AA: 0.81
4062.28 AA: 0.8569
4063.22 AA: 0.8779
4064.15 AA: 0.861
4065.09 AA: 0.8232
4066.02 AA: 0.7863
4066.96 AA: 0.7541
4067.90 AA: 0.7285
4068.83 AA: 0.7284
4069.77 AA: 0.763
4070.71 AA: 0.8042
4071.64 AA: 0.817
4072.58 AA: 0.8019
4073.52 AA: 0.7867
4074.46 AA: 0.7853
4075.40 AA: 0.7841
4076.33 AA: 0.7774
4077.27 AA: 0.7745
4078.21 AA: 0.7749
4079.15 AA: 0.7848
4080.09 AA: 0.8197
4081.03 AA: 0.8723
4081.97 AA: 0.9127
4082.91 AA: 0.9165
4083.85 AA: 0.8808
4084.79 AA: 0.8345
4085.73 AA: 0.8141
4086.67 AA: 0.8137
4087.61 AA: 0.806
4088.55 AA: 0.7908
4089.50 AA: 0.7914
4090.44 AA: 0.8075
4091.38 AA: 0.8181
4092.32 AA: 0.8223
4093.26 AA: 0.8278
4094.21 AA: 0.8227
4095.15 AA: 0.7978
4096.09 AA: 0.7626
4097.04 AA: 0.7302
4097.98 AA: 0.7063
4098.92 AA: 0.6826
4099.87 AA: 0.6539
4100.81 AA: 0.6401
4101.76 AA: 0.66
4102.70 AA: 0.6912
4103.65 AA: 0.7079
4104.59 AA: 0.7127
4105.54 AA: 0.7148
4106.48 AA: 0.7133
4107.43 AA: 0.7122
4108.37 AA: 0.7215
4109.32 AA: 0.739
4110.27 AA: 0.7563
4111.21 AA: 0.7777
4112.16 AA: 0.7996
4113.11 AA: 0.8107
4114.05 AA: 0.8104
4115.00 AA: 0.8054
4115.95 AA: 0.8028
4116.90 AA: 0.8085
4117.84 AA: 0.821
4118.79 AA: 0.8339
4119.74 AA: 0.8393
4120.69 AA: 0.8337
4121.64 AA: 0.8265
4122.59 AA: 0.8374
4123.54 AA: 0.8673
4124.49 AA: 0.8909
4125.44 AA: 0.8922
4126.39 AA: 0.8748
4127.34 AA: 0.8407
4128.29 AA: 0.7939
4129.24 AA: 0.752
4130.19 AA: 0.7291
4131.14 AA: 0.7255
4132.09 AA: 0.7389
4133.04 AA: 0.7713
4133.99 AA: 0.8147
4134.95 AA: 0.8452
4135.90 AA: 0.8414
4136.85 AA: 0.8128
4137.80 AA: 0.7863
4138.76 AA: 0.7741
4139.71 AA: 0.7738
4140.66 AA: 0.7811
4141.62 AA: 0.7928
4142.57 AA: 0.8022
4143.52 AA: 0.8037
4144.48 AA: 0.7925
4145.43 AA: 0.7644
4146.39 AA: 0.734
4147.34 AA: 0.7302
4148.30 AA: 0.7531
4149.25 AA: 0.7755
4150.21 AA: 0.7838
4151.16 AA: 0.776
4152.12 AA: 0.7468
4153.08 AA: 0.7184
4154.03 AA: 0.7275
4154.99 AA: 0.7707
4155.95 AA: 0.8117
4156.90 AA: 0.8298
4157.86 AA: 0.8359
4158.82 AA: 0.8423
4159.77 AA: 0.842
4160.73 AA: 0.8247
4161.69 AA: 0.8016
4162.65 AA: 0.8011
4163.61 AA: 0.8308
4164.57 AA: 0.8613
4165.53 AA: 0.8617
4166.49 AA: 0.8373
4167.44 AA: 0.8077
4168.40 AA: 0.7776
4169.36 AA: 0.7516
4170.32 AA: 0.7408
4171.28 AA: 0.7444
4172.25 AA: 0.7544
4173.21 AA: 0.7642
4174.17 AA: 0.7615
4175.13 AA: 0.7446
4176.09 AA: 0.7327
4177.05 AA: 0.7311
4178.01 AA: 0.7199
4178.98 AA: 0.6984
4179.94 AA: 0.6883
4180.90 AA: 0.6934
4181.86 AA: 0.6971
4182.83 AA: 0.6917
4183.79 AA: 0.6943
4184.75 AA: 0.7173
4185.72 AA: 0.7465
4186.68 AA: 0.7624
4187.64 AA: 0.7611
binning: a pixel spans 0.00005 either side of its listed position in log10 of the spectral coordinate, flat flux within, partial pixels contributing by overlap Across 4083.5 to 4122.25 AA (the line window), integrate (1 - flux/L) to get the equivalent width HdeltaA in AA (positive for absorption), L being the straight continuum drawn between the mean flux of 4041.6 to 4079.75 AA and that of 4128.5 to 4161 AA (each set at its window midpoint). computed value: 0.5 AA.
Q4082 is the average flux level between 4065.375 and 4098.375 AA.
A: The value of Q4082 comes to 0.8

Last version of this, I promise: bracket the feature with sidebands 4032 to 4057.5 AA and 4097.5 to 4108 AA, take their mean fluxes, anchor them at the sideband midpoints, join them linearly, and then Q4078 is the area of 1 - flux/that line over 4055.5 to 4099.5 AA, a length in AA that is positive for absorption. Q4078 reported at -3.5 AA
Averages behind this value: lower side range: 0.795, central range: 0.795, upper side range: 0.691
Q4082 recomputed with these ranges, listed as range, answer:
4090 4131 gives 0.778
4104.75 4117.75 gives 0.768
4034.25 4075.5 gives 0.79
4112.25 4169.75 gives 0.802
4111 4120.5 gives 0.812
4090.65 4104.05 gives 0.739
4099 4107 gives 0.686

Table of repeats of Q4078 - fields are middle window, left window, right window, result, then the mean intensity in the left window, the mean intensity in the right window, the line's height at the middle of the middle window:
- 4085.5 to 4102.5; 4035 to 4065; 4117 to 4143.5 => 0.86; 0.792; 0.811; 0.802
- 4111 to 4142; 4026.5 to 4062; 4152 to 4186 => -1.29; 0.797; 0.767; 0.777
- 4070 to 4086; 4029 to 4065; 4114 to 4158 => -0.40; 0.801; 0.797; 0.799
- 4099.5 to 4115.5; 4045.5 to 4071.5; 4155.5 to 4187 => 0.98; 0.787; 0.77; 0.78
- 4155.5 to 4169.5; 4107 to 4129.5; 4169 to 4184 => -1.44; 0.811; 0.726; 0.746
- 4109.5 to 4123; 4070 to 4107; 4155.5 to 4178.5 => -0.45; 0.78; 0.792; 0.784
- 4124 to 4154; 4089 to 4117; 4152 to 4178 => -0.56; 0.753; 0.787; 0.772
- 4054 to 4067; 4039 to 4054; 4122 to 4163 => 0.13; 0.79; 0.796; 0.79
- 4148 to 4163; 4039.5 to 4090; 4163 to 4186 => -0.61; 0.795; 0.752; 0.76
